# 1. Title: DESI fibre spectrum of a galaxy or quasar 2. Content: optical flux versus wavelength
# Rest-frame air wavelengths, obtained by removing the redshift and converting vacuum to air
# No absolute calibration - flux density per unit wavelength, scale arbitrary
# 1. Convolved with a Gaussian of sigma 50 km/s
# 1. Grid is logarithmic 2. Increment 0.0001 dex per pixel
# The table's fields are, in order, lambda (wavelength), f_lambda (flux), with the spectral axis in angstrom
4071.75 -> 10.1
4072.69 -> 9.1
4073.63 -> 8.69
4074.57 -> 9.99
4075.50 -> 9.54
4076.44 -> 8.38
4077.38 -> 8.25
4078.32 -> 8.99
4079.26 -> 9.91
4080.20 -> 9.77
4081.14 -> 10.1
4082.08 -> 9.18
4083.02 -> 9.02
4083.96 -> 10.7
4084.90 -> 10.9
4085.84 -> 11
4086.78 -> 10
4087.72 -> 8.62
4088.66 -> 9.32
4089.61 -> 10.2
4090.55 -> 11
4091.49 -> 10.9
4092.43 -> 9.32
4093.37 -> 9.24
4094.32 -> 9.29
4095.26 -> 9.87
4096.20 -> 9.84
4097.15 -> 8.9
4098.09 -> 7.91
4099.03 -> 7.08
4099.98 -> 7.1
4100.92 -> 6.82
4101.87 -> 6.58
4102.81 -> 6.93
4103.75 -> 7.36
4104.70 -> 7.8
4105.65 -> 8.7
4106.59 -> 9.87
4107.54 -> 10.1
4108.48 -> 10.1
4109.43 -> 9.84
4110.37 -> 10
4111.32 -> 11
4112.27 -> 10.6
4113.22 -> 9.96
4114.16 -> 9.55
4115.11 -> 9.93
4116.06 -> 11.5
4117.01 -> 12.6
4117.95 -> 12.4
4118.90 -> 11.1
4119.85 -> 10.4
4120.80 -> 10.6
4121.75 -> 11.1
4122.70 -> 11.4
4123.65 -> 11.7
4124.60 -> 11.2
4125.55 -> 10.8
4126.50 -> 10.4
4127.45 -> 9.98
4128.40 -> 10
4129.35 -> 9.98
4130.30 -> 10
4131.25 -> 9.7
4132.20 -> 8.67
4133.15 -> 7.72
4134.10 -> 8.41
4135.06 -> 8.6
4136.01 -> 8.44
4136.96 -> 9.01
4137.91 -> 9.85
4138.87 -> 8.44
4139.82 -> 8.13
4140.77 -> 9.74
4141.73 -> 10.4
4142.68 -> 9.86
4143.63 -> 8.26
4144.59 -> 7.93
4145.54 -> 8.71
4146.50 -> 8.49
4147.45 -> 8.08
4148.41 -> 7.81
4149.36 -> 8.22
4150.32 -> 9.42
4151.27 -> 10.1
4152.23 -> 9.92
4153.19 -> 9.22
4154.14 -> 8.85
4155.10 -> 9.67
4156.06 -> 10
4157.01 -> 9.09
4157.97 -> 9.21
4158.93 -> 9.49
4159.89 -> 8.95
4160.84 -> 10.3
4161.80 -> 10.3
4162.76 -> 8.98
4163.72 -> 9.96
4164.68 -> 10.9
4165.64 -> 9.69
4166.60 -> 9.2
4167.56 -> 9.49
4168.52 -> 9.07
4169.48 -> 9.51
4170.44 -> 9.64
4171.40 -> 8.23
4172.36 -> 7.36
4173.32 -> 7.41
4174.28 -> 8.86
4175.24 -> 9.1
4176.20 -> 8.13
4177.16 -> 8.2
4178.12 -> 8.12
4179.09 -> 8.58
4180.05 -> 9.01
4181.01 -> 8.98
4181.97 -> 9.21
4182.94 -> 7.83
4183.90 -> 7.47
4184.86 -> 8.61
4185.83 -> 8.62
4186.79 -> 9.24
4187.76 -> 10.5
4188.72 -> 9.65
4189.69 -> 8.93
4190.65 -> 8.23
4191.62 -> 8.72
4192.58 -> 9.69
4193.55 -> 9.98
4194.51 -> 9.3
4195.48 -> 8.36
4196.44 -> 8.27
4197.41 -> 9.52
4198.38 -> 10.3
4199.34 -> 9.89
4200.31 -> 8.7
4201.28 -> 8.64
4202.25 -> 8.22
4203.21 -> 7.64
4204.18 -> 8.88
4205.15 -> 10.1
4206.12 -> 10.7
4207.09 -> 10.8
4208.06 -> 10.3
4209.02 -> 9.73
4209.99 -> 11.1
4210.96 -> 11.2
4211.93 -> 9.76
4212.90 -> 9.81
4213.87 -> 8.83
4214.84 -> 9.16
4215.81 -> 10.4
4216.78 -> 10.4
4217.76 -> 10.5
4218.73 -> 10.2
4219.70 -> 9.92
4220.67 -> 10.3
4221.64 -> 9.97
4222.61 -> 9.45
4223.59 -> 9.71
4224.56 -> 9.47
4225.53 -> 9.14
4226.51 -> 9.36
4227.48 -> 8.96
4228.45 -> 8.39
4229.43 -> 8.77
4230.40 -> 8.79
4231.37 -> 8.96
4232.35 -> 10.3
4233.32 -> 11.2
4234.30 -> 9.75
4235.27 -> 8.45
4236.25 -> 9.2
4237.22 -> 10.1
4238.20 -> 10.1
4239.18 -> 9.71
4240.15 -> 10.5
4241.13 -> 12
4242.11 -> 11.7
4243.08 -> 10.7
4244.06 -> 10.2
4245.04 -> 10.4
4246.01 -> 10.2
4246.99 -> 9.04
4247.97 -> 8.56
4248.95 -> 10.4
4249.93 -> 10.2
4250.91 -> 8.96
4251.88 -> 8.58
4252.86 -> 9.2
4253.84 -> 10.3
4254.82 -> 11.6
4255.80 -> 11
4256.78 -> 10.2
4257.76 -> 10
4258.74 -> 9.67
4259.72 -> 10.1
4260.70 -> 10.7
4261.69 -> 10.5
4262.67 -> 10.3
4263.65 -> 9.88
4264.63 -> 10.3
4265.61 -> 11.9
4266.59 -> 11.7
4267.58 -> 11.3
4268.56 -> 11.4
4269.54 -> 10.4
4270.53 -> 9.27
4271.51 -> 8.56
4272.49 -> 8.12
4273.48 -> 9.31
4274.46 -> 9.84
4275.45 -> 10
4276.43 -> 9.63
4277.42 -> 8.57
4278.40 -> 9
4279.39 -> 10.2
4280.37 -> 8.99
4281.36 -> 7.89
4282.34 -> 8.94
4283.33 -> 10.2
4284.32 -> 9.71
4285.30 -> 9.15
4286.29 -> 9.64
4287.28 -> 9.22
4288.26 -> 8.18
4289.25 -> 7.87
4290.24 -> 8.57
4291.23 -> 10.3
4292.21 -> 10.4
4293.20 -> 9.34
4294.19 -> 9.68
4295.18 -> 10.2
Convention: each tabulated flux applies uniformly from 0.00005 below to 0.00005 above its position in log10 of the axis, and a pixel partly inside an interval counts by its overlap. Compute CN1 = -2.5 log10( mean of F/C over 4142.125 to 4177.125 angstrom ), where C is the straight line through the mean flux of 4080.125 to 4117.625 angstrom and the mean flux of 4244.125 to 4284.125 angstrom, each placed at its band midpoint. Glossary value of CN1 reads 0.062 mag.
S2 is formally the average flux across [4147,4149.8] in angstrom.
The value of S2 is 8.03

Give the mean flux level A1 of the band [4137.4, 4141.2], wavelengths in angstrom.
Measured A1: 9.04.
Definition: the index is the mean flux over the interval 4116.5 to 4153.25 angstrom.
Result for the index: 9.67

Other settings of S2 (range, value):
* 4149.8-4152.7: 9.78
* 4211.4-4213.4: 9.81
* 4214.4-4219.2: 10.1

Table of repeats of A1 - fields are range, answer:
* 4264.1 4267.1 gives 11.3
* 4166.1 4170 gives 9.32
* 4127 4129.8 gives 9.99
